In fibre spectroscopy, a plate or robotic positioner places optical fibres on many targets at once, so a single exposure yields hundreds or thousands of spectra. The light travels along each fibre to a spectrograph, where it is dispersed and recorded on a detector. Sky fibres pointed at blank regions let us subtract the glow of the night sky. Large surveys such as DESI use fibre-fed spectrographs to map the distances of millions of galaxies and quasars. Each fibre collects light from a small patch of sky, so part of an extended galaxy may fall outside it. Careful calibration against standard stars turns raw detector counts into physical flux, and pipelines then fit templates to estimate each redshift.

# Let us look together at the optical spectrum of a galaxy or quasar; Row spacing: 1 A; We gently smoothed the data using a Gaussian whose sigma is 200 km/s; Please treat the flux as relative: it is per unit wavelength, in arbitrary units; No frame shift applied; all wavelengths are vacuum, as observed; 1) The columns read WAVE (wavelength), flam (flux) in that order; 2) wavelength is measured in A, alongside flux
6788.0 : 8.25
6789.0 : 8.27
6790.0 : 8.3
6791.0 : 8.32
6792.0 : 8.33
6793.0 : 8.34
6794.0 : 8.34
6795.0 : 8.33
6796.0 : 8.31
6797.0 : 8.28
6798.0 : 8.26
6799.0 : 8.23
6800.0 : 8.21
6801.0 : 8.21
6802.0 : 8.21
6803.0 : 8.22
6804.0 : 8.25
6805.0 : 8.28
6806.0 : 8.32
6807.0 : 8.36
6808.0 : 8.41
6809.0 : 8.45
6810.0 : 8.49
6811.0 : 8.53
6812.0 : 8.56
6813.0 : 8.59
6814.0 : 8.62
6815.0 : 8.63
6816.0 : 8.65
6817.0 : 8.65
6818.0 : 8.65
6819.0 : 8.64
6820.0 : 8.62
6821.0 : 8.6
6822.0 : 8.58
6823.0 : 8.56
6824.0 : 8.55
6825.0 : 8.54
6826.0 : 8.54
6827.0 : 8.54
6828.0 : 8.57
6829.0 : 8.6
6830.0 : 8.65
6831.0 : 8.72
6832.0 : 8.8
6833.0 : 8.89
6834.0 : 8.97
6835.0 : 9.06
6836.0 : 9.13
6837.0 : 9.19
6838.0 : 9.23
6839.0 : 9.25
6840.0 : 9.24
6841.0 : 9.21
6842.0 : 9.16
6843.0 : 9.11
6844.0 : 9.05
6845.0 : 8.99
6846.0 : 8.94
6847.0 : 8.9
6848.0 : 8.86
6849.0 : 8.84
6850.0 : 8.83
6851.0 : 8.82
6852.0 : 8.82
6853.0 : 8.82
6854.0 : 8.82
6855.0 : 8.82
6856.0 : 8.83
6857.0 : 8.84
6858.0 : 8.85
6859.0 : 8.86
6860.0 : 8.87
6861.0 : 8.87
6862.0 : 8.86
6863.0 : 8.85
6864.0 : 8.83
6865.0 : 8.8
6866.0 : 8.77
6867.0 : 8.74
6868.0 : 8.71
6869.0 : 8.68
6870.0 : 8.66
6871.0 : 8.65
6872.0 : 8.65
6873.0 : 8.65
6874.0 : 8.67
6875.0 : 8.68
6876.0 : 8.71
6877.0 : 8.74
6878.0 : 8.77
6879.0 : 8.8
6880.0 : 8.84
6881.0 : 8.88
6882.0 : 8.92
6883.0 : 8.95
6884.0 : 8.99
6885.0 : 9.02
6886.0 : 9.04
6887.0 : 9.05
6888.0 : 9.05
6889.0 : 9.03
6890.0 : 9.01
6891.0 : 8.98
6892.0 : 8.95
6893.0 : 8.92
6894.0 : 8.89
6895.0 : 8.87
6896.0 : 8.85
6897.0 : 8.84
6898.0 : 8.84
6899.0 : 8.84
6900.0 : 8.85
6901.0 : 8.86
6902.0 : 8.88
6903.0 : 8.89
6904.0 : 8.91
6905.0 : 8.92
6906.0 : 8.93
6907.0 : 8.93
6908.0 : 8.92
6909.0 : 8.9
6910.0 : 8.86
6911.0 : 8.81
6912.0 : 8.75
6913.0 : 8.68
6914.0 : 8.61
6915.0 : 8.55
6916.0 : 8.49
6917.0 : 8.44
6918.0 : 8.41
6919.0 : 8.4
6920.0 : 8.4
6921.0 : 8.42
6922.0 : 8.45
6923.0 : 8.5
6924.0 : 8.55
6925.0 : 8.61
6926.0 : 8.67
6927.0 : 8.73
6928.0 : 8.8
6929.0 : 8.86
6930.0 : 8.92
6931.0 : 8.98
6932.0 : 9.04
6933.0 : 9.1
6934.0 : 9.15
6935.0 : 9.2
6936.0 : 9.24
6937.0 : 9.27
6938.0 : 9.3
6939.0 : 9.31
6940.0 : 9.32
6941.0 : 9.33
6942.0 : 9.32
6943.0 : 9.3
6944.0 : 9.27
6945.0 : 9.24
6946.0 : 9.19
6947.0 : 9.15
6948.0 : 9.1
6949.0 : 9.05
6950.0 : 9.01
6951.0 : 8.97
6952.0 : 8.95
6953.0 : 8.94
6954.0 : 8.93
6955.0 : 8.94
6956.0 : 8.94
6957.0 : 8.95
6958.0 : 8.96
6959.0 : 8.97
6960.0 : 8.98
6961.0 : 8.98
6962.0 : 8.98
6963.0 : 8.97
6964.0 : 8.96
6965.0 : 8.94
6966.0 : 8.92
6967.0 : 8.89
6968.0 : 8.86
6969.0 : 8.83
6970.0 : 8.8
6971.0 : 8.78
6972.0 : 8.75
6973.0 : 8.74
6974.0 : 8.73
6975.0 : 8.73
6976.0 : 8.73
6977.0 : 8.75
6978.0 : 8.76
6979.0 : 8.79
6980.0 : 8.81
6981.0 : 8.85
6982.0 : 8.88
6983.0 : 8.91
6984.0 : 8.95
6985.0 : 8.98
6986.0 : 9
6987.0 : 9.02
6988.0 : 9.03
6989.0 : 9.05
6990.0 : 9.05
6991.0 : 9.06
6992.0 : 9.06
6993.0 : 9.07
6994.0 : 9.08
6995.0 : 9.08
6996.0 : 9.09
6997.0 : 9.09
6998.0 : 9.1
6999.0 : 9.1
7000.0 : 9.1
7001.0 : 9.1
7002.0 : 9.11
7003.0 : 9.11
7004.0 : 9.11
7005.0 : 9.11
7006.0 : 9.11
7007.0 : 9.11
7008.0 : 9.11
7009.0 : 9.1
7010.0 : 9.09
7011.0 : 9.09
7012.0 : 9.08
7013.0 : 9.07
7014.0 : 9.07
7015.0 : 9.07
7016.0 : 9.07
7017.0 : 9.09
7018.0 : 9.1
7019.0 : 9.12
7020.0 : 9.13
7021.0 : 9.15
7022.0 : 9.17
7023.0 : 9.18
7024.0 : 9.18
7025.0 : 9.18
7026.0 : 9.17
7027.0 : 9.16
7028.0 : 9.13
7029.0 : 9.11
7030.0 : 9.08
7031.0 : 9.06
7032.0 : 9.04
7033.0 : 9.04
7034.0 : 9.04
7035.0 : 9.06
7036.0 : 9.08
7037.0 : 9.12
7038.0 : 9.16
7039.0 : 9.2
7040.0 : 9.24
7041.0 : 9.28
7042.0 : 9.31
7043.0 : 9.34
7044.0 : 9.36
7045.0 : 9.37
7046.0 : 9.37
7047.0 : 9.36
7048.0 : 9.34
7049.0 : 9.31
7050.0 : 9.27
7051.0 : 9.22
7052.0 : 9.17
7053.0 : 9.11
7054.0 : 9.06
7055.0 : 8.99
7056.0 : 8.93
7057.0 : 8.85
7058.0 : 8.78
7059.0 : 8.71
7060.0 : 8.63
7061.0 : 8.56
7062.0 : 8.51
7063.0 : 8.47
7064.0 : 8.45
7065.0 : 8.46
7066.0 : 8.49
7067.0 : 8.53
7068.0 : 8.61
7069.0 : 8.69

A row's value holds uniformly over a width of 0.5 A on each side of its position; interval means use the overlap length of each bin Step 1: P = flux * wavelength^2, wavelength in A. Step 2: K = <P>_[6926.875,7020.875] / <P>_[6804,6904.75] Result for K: 1.06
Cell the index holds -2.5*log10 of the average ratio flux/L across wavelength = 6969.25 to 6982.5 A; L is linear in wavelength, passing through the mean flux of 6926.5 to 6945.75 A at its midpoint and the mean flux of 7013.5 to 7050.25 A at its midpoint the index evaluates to 0.05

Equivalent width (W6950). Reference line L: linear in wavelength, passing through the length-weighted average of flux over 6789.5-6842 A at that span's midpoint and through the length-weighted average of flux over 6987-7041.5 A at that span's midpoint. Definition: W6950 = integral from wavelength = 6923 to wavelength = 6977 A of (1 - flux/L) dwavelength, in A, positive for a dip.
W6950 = -0.25 A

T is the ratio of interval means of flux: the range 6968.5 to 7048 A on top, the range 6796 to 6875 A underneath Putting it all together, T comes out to 1.0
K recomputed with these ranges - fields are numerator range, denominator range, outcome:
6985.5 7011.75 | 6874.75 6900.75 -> 1.05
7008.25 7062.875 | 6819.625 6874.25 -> 1.09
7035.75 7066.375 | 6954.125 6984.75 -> 1.04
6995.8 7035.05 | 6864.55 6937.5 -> 1.07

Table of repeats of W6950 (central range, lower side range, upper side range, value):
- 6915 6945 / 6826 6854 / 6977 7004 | 0.3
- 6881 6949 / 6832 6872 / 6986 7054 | 0.7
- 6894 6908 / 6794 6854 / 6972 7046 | -0.1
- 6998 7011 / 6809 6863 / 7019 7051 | 0.0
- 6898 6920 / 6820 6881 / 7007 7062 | 0.4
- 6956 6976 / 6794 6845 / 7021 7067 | 0.1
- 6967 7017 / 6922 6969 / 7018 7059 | 0.5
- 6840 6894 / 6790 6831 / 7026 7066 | -1.7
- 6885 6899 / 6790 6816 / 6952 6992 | -0.5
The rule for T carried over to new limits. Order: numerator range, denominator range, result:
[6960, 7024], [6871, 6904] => 1.01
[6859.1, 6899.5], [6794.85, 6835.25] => 1.04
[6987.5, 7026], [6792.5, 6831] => 1.08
